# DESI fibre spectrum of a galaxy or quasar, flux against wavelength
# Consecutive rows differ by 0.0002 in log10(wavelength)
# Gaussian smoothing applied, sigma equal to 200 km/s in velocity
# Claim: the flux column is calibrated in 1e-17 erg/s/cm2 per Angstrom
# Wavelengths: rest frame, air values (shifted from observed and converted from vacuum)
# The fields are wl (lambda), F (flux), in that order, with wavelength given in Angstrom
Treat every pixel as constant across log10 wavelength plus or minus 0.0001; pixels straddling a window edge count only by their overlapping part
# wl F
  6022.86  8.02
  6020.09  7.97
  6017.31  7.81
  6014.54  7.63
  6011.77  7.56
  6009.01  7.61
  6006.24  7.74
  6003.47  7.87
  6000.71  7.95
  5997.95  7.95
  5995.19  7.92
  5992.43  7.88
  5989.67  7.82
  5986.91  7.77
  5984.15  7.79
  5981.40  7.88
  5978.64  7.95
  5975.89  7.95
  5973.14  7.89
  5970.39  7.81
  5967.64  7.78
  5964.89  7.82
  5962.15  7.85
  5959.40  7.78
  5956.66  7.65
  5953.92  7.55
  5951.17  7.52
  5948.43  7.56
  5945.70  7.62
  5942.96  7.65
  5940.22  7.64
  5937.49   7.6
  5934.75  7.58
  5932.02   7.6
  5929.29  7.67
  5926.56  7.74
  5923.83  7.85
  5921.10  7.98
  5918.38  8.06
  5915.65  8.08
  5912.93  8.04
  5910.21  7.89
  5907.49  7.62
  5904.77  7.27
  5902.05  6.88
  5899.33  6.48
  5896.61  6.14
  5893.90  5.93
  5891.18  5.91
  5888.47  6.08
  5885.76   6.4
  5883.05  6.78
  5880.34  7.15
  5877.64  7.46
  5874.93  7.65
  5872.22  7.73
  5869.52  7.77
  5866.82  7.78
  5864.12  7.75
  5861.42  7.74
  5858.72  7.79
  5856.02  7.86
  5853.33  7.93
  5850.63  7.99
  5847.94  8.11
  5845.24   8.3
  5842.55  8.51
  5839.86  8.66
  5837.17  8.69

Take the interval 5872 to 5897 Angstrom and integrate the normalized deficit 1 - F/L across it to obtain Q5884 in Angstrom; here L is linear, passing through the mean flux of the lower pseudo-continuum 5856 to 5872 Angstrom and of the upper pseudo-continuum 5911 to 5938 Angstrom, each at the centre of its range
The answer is 3.5 Angstrom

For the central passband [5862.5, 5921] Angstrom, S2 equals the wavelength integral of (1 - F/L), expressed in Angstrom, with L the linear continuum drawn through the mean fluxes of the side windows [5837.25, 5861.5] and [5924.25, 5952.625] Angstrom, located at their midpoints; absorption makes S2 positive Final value 5.1 Angstrom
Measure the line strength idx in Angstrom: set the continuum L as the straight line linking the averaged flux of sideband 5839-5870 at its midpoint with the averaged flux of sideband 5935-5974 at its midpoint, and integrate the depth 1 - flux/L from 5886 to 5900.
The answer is 3.15 Angstrom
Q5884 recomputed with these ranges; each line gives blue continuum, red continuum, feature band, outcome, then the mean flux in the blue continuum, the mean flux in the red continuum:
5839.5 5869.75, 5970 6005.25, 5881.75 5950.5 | 5.7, 8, 7.88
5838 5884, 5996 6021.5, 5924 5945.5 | 0.5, 7.84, 7.79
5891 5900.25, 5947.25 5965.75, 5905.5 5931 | -4.5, 6.12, 7.67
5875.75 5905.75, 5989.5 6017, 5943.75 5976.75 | -1.8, 6.6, 7.79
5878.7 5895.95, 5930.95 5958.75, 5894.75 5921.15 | -2.1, 6.39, 7.6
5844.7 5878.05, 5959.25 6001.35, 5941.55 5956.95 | 0.5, 7.83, 7.86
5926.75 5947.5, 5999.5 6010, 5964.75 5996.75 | -0.5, 7.63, 7.79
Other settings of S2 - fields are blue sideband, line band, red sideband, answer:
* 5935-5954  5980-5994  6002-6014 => -0.3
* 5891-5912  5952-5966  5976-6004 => -0.4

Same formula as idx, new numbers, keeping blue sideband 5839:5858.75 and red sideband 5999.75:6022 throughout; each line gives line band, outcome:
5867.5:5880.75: 0.8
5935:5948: 0.5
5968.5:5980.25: -0.1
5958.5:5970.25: 0.1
